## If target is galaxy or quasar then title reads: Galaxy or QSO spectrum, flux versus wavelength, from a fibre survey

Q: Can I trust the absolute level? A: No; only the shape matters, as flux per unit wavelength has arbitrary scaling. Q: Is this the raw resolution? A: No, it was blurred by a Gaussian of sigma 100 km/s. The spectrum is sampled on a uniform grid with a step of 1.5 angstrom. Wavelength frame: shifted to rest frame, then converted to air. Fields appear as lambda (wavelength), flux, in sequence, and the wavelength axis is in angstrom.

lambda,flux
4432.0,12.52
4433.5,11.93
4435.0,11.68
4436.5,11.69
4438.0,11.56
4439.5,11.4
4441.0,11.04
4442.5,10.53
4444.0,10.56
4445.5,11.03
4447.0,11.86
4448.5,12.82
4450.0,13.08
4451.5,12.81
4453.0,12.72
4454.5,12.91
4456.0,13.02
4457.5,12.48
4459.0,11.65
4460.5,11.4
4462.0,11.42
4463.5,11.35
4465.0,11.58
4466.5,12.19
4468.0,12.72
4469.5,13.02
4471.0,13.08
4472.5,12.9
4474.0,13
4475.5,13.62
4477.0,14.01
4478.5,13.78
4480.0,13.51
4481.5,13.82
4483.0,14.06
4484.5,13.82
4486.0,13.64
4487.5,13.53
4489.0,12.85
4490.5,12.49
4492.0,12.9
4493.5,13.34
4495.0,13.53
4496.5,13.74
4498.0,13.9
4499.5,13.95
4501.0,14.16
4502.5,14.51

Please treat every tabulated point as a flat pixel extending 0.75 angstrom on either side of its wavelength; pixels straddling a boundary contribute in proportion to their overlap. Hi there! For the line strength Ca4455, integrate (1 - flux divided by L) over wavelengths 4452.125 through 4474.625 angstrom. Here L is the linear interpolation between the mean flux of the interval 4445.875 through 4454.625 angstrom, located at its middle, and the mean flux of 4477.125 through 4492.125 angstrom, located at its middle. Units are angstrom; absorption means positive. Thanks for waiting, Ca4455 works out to 1.0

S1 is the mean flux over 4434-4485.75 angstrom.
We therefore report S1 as 12.4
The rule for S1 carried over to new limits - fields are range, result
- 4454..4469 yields 12.1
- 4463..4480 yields 12.9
